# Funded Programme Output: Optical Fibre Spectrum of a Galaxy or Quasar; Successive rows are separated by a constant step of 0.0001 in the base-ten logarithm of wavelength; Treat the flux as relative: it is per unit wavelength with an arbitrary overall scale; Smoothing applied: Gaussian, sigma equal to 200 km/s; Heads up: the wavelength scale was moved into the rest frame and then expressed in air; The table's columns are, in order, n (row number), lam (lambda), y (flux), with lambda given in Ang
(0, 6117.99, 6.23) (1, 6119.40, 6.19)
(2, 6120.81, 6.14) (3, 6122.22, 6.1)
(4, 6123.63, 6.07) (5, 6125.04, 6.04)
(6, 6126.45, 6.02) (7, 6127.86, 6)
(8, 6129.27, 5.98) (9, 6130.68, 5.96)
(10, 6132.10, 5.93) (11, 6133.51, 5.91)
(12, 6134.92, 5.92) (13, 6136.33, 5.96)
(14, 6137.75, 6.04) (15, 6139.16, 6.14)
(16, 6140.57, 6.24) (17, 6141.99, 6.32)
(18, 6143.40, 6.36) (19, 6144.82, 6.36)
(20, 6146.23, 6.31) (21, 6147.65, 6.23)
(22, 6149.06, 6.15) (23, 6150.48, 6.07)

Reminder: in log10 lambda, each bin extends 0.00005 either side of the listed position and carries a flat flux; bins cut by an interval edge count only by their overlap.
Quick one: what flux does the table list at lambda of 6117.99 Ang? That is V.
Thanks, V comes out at 6.23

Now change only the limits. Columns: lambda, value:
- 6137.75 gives 6.04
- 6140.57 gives 6.24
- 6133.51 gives 5.91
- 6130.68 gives 5.96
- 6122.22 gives 6.1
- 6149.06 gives 6.15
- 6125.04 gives 6.04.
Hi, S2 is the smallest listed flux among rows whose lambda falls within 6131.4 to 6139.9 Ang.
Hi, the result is 5.91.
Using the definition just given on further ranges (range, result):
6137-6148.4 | 6.04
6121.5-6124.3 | 6.07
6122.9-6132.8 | 5.93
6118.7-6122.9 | 6.1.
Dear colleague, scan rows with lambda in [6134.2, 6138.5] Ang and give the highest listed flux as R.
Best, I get 6.04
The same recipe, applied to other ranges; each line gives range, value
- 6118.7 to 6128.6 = 6.19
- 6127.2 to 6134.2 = 6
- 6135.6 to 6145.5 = 6.36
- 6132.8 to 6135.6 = 5.92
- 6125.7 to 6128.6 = 6.02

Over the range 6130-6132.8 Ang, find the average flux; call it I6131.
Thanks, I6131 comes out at 5.93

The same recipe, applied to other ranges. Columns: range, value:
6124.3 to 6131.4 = 6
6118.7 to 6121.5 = 6.16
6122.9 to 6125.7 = 6.06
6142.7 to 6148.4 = 6.31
